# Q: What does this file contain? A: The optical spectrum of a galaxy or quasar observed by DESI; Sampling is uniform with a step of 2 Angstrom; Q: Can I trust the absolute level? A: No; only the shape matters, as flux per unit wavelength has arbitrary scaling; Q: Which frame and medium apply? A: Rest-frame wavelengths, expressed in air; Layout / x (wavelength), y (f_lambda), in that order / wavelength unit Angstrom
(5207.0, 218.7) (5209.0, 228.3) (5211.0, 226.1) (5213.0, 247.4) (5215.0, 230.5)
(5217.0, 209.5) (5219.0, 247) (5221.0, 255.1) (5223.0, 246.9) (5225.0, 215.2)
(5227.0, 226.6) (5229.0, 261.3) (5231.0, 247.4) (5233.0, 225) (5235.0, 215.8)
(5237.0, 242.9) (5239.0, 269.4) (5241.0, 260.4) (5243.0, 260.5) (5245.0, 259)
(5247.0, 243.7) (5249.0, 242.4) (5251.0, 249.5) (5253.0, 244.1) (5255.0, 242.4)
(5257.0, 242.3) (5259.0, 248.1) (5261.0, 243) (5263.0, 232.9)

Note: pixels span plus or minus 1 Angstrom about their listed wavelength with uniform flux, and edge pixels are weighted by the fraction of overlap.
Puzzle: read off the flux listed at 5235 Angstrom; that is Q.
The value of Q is 215.8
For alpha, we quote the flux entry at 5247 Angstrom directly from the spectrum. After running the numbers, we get 243.7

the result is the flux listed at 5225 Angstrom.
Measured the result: 215.2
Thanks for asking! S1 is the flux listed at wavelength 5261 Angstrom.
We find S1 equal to 243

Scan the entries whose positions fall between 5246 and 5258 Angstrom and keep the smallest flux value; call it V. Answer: 242.3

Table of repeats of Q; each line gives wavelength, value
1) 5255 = 242.4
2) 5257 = 242.3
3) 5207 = 218.7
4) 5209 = 228.3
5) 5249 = 242.4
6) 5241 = 260.4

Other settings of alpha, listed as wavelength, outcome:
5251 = 249.5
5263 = 232.9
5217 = 209.5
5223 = 246.9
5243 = 260.5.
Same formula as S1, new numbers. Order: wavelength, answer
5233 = 225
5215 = 230.5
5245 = 259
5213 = 247.4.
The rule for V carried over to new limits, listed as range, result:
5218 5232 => 215.2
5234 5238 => 215.8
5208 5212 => 226.1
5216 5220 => 209.5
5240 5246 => 259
